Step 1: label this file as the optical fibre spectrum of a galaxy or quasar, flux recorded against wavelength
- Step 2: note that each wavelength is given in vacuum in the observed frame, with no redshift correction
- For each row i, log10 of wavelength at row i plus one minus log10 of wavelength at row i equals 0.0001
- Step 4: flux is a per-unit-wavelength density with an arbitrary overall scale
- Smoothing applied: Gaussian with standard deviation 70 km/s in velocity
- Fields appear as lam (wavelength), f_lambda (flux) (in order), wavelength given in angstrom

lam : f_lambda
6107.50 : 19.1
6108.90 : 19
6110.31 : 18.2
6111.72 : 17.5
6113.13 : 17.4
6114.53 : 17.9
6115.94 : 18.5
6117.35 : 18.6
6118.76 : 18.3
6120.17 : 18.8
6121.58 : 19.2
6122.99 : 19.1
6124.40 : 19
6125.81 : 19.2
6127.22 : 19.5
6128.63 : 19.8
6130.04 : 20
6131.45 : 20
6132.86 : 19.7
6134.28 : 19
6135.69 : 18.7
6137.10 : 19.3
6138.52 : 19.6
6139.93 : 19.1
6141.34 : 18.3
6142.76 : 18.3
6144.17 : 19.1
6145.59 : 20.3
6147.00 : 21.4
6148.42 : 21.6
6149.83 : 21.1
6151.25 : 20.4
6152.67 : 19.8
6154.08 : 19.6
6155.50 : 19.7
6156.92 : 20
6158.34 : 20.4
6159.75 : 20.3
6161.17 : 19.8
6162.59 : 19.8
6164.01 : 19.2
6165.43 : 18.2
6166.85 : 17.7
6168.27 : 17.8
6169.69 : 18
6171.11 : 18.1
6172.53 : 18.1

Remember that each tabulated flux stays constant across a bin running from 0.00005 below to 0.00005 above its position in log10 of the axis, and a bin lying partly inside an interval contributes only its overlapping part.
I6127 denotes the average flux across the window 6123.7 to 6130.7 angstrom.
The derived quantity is 19.5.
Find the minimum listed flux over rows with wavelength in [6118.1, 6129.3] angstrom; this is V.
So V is 18.3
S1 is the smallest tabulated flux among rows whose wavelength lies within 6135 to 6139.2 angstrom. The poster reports 18.7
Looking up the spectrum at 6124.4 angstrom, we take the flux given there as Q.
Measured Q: 19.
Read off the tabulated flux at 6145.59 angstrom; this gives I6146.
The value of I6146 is 20.3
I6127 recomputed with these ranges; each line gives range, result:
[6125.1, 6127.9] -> 19.4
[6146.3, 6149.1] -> 21.5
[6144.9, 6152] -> 21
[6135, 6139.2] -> 19.2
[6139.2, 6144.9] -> 18.7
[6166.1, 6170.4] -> 17.8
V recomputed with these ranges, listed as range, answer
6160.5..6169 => 17.7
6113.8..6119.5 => 17.9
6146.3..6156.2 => 19.6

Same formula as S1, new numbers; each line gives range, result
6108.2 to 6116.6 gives 17.4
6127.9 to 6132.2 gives 19.8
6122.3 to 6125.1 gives 19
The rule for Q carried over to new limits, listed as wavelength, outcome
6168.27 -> 17.8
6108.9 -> 19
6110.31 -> 18.2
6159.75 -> 20.3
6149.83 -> 21.1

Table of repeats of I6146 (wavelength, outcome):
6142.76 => 18.3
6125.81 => 19.2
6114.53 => 17.9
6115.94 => 18.5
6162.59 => 19.8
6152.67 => 19.8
